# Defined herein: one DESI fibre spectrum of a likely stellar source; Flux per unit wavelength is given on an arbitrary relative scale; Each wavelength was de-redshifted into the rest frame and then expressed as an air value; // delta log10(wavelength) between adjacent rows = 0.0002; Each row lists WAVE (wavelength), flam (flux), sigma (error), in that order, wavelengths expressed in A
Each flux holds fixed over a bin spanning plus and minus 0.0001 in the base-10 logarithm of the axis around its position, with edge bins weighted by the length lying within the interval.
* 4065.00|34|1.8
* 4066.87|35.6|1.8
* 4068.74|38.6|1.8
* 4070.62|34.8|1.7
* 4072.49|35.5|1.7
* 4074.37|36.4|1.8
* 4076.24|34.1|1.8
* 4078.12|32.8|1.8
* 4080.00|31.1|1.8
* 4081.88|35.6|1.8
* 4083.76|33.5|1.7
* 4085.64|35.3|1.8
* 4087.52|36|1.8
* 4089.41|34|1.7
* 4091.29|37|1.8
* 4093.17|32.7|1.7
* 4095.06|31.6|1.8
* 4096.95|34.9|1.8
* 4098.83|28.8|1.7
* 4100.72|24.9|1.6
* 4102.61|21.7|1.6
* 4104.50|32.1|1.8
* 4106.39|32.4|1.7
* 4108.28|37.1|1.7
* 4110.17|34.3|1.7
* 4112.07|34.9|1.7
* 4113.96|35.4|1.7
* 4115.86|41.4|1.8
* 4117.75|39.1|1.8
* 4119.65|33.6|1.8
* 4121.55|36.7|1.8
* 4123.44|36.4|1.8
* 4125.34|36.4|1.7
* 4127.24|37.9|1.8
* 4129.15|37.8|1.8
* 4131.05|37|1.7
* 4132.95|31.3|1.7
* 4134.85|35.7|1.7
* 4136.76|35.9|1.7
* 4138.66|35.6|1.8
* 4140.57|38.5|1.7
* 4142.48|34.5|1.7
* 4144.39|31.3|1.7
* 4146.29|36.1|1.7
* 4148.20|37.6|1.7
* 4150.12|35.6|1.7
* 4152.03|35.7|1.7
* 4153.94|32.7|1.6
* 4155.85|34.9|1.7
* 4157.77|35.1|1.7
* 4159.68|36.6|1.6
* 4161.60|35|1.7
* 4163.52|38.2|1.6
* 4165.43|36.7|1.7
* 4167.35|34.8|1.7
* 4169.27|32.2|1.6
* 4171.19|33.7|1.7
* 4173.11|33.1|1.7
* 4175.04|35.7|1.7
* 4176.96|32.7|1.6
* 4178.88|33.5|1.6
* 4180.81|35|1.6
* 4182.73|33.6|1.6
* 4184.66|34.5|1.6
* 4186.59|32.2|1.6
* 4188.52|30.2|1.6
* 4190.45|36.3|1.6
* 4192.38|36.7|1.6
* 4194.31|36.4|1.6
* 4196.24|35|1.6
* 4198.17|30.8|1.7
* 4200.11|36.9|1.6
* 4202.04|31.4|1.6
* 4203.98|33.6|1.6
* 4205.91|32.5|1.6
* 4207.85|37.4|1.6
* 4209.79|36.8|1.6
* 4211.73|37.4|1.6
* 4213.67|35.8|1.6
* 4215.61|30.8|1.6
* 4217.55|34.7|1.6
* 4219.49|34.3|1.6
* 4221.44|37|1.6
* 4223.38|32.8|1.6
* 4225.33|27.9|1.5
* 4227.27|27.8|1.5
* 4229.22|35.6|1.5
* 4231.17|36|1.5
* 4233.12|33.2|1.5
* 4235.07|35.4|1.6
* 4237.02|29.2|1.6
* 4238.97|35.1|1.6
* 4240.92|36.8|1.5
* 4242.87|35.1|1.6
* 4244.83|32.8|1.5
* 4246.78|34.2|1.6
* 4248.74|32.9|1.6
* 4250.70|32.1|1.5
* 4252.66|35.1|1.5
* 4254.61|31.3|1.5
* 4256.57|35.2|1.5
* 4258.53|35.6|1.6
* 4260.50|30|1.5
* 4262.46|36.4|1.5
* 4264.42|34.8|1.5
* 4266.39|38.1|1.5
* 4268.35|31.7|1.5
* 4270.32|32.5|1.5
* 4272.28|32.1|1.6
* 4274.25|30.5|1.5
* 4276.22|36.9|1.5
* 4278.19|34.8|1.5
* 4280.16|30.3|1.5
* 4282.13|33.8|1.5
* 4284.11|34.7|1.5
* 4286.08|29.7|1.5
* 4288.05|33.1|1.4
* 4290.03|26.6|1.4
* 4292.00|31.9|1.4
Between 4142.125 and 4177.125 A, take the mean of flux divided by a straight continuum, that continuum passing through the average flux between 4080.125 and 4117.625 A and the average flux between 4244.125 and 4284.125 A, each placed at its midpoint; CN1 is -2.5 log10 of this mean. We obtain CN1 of -0.05 mag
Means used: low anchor 33.4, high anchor 33.6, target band 34.9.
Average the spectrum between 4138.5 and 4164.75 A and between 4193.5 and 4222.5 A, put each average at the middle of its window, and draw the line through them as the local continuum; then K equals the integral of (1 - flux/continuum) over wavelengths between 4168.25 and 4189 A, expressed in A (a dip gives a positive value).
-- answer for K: 1.0 A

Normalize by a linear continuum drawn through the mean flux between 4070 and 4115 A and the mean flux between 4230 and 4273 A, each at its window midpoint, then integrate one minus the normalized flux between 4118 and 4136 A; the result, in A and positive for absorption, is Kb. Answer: -1.4 A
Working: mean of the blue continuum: 33.2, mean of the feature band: 36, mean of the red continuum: 33.9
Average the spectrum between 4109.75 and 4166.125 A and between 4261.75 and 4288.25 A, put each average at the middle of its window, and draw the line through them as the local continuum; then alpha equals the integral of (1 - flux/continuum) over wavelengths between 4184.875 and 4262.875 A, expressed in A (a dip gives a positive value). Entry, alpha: 1.2 A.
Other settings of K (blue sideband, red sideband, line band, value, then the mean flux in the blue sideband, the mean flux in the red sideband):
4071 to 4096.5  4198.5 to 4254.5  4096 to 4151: -0.8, 34.3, 33.9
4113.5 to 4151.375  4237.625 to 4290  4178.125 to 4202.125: 0.6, 36.2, 33.5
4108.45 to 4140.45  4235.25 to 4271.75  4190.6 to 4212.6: -0.1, 36.3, 33.8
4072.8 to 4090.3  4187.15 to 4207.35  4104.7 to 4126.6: -1.1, 34.3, 34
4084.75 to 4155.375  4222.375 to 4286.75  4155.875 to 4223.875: -1.2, 34.6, 33.4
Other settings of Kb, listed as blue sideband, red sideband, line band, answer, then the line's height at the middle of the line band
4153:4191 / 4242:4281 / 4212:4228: 0.5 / 33.9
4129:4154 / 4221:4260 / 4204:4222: -0.6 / 34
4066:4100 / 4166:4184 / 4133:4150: -0.7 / 34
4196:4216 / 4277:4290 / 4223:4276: -0.2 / 33.3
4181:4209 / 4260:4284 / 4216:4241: 0.4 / 33.9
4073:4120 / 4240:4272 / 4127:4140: -0.8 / 33.7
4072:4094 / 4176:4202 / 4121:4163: -1.7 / 34.2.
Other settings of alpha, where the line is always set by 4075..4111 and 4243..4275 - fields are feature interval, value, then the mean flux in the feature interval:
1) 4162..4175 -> -0.7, 34.8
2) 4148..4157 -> -0.6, 35.1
